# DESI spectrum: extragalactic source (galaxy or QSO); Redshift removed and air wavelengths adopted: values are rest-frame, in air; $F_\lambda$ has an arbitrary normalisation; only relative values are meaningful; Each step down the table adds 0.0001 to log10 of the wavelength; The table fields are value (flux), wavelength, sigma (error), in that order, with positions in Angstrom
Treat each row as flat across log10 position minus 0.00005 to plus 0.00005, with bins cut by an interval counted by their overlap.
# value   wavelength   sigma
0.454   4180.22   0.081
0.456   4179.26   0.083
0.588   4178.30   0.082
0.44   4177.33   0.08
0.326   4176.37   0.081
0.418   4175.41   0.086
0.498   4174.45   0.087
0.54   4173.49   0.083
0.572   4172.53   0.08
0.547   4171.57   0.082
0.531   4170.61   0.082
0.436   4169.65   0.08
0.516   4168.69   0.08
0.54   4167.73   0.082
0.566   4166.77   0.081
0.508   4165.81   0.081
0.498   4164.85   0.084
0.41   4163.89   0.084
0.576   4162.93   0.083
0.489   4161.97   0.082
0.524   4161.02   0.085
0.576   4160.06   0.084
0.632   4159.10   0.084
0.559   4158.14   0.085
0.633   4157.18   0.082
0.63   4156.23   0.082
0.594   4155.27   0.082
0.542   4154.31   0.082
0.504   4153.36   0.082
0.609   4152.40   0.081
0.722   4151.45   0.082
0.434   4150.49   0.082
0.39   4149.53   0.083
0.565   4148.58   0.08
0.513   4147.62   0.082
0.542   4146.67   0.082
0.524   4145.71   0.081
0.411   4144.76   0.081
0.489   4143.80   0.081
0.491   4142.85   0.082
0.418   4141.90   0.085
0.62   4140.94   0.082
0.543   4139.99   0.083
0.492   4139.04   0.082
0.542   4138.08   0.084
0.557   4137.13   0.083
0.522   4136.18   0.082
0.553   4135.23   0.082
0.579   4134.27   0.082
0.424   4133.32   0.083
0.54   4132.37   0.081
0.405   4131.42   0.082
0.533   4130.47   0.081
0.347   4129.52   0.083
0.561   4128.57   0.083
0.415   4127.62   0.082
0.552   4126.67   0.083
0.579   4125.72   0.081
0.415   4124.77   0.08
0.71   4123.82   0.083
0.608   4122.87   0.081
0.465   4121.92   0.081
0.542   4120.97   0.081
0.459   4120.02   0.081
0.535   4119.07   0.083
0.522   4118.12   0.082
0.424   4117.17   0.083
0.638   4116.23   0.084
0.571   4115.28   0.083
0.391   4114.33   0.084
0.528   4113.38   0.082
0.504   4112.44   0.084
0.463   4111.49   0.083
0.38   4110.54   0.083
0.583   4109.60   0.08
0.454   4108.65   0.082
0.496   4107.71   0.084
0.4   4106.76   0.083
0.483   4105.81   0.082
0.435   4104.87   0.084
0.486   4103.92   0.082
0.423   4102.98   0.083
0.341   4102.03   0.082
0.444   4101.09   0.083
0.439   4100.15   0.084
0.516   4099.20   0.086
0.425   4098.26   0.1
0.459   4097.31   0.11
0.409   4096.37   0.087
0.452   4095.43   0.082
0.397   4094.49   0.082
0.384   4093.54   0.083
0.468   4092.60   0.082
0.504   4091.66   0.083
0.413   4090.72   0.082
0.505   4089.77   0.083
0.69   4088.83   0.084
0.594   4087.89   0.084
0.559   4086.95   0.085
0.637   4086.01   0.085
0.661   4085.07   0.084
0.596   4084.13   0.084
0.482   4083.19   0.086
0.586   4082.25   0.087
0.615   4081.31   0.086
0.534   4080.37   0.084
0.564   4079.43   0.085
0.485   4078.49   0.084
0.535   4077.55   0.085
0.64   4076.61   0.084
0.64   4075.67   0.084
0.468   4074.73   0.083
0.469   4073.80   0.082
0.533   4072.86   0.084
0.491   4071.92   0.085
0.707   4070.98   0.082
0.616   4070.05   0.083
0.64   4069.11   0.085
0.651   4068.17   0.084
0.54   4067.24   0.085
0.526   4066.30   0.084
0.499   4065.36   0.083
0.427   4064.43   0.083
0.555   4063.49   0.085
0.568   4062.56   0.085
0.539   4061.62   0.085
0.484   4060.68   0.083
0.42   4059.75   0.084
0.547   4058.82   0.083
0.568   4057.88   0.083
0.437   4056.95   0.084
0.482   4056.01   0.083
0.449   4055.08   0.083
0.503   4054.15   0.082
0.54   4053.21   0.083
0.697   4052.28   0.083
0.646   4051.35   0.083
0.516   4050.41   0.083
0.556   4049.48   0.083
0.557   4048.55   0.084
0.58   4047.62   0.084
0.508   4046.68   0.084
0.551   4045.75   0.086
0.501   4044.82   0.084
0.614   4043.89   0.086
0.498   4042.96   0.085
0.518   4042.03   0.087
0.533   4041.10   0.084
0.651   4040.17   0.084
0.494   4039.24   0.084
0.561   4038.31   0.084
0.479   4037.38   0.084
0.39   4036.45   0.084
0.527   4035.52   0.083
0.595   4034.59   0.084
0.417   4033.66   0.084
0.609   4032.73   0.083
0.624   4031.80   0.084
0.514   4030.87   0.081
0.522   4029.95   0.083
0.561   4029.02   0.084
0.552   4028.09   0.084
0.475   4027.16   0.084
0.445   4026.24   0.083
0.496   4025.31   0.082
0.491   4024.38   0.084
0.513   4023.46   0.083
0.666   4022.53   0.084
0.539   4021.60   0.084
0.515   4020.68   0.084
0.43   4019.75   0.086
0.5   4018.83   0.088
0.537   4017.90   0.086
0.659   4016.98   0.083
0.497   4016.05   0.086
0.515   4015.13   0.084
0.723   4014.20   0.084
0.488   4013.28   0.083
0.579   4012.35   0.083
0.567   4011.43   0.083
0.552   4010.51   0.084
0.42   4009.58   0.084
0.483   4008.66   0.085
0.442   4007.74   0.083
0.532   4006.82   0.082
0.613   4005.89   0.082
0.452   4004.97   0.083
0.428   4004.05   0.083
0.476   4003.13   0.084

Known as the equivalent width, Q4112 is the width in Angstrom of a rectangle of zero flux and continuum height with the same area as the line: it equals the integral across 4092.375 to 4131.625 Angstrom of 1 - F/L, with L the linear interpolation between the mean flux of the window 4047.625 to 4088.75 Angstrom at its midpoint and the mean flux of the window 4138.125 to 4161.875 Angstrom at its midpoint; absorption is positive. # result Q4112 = 4.90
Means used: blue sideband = 0.554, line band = 0.478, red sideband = 0.539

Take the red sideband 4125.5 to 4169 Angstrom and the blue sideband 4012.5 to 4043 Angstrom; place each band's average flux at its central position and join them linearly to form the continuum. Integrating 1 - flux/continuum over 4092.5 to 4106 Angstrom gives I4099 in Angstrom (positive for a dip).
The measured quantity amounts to 2.4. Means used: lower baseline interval 0.532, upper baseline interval 0.525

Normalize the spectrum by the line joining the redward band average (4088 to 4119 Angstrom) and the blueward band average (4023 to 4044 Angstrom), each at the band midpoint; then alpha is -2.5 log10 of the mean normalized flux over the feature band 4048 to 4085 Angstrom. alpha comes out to -0.10 mag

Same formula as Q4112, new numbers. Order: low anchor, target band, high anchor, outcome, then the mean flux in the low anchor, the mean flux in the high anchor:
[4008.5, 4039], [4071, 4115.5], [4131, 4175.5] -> 2.16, 0.529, 0.527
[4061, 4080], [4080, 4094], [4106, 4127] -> -0.28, 0.554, 0.509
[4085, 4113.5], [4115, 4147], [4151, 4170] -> 0.13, 0.479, 0.554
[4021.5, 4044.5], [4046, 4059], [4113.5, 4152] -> -0.35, 0.531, 0.514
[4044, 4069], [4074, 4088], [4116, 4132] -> -1.18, 0.535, 0.511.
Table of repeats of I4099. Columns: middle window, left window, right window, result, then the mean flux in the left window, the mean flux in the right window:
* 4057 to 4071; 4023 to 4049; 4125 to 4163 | -0.4 Angstrom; 0.528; 0.527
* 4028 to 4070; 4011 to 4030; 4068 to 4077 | 1.8 Angstrom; 0.537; 0.583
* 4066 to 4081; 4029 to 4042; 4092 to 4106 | -2.8 Angstrom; 0.533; 0.437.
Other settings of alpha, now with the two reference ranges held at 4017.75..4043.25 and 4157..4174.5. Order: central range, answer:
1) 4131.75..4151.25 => 0.046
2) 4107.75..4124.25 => 0.030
